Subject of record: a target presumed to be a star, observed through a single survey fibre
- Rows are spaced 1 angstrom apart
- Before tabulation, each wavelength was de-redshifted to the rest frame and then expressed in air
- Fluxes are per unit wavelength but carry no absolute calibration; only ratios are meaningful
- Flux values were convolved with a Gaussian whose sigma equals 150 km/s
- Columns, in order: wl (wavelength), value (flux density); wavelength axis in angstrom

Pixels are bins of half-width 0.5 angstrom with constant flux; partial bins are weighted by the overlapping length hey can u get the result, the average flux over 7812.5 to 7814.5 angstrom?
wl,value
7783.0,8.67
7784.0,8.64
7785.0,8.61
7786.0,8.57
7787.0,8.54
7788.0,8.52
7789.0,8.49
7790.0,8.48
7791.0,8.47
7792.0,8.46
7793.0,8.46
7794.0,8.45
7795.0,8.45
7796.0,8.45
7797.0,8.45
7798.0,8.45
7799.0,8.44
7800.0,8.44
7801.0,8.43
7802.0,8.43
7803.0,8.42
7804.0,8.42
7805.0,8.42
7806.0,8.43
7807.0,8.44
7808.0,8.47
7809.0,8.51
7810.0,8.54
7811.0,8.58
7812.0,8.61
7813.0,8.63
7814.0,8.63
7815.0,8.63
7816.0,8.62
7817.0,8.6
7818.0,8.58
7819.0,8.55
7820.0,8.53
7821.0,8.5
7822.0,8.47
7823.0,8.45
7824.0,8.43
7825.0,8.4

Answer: 8.63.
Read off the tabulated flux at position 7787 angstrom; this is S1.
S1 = 8.54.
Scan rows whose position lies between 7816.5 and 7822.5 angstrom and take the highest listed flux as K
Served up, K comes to 8.6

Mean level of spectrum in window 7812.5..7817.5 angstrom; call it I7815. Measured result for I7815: 8.62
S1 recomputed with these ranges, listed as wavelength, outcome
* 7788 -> 8.52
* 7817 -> 8.6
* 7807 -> 8.44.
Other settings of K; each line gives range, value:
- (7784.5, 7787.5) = 8.61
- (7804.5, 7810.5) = 8.54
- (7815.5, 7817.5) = 8.62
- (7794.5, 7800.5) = 8.45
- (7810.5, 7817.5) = 8.63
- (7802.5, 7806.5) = 8.43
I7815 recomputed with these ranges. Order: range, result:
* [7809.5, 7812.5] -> 8.58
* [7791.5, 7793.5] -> 8.46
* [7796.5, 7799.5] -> 8.45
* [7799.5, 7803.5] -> 8.43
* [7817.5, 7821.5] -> 8.54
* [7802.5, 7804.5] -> 8.42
